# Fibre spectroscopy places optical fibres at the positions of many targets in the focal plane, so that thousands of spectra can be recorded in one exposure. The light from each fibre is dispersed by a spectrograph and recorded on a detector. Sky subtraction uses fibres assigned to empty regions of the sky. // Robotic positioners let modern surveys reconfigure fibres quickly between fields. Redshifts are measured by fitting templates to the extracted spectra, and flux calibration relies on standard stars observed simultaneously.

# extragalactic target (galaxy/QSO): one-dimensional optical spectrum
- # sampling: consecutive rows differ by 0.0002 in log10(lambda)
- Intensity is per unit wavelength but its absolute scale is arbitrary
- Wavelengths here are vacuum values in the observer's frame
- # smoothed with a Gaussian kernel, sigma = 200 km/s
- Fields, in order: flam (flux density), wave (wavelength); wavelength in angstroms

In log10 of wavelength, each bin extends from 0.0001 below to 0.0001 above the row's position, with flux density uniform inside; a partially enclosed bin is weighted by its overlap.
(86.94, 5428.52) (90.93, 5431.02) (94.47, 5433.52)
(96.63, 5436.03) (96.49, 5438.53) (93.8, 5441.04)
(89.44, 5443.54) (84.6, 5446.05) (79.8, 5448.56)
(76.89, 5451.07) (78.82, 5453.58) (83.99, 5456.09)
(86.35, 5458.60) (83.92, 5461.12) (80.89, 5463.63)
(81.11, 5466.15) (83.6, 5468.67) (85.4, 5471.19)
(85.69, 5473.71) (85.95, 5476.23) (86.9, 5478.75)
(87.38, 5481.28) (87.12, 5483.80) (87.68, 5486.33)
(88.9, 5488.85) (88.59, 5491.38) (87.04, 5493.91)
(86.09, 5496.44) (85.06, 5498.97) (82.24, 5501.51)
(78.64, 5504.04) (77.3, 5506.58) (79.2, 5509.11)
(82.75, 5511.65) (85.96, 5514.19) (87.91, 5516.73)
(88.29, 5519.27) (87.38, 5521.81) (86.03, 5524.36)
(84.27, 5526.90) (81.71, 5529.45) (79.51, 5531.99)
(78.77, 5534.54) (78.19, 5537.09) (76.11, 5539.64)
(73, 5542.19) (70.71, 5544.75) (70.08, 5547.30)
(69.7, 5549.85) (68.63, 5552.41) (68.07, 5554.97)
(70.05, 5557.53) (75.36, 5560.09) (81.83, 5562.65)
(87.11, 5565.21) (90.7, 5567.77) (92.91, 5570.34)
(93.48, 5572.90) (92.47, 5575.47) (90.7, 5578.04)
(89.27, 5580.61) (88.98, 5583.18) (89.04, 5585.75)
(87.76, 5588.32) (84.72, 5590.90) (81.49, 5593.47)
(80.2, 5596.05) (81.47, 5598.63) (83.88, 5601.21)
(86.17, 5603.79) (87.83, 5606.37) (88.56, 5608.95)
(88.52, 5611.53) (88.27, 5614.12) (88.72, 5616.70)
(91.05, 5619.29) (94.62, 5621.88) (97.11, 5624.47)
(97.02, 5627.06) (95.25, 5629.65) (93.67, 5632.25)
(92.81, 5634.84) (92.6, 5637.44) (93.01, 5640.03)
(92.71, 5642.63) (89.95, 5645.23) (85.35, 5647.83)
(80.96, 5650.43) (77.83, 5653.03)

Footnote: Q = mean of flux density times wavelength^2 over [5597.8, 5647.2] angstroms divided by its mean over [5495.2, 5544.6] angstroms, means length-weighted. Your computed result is 1.2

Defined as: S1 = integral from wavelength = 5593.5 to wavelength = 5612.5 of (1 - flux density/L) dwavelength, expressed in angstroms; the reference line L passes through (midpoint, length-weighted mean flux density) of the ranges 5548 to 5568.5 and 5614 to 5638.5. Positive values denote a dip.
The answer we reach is 0.5 angstroms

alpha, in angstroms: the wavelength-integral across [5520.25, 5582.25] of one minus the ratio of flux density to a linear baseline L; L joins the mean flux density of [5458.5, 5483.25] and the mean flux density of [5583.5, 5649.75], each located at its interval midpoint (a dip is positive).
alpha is 4.6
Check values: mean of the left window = 84.7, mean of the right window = 89.2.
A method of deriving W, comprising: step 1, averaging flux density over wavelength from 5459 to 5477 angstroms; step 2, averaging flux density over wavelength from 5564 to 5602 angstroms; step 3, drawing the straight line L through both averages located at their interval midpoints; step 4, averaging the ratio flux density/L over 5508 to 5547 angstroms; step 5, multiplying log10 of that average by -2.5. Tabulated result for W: 0.06 mag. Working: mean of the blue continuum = 83.8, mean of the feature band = 81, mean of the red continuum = 87.6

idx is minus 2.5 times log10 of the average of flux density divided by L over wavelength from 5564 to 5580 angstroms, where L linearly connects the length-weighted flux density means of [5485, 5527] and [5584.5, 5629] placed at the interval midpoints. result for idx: -0.05 mag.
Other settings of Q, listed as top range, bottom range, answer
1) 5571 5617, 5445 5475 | 1.11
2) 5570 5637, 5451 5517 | 1.11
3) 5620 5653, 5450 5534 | 1.15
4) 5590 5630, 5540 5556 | 1.28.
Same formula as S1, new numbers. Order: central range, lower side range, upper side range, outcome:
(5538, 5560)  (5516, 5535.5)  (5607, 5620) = 3.7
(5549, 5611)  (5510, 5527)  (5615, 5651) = 3.7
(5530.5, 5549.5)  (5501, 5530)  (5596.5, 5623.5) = 2.2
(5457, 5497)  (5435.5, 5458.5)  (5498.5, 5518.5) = -0.6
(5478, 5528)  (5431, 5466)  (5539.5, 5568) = -3.1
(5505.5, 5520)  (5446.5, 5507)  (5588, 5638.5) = 0.3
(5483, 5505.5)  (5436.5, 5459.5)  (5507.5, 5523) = -0.1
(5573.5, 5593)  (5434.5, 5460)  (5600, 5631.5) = 0.2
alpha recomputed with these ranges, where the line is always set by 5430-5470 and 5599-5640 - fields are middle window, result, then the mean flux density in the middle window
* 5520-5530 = 0.35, 85.2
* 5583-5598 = 0.87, 84.9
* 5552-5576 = 1.93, 82.2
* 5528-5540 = 1.28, 79.1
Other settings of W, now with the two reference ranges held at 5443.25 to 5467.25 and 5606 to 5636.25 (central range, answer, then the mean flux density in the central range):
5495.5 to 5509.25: 0.047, 81.5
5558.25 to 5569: 0.071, 83.1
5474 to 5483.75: -0.038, 86.7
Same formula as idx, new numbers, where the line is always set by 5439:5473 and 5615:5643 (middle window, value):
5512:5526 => 0.01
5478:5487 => -0.02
